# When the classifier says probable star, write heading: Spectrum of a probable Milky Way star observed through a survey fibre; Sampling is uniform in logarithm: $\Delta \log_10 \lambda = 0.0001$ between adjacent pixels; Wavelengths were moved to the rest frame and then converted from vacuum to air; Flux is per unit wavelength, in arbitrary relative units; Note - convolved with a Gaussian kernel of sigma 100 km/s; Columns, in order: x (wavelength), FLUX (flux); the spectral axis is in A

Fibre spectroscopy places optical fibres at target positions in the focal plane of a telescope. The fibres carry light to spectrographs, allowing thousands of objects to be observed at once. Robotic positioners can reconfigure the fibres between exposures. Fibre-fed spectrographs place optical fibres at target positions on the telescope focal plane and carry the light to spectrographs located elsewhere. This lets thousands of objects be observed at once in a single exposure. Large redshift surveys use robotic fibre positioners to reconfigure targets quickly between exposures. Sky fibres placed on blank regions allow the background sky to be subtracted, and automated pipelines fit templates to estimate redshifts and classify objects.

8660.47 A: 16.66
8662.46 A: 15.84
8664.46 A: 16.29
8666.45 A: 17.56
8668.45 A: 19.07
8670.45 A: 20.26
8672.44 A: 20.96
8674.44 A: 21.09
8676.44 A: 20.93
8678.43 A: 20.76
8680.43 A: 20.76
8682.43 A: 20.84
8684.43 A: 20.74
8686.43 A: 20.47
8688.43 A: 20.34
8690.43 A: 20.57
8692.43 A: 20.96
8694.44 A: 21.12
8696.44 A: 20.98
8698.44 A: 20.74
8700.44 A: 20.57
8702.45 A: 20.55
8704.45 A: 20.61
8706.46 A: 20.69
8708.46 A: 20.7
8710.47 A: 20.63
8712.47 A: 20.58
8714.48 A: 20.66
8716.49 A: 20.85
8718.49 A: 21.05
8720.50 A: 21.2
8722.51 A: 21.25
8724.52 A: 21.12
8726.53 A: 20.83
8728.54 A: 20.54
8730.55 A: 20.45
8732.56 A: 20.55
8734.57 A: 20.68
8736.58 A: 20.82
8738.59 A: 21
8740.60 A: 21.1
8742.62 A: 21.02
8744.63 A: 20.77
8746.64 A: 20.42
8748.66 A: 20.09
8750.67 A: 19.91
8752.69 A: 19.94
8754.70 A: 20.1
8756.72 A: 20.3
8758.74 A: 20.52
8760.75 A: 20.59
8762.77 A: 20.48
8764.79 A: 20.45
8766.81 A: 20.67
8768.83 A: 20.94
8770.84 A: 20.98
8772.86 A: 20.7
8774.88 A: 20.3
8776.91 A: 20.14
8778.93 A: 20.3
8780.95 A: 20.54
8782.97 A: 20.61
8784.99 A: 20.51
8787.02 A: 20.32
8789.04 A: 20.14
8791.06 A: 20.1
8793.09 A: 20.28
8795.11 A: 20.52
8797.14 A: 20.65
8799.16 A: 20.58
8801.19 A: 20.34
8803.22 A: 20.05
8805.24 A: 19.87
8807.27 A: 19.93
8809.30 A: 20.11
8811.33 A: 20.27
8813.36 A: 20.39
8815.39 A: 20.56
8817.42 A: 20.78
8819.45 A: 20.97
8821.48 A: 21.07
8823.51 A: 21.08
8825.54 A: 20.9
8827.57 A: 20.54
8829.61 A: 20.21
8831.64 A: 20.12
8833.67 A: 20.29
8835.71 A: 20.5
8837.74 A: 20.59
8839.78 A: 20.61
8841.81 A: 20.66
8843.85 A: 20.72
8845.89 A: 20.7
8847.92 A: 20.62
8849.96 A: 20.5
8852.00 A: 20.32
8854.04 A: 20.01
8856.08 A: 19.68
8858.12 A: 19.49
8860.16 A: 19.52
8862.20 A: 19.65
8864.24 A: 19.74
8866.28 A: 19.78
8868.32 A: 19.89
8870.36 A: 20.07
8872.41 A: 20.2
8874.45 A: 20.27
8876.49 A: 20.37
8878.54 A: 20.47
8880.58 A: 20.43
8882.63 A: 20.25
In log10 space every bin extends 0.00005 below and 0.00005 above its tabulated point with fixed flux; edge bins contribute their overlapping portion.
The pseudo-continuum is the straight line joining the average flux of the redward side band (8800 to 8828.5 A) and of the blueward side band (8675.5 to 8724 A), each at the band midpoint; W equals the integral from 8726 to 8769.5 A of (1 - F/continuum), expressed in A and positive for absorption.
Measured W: 0.2 A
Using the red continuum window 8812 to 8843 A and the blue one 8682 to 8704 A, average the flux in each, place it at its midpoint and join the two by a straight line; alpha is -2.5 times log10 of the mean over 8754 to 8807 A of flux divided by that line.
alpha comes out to 0.01 mag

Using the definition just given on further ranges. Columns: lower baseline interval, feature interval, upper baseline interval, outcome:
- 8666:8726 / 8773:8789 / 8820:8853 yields 0.01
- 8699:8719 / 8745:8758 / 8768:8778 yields 0.03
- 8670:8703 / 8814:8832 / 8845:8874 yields -0.03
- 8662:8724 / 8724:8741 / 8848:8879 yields -0.03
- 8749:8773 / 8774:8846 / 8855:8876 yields -0.01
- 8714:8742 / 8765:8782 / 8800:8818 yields 0.00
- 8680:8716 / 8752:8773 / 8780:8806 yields 0.00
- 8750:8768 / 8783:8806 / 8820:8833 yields 0.01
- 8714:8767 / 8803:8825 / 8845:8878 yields -0.01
